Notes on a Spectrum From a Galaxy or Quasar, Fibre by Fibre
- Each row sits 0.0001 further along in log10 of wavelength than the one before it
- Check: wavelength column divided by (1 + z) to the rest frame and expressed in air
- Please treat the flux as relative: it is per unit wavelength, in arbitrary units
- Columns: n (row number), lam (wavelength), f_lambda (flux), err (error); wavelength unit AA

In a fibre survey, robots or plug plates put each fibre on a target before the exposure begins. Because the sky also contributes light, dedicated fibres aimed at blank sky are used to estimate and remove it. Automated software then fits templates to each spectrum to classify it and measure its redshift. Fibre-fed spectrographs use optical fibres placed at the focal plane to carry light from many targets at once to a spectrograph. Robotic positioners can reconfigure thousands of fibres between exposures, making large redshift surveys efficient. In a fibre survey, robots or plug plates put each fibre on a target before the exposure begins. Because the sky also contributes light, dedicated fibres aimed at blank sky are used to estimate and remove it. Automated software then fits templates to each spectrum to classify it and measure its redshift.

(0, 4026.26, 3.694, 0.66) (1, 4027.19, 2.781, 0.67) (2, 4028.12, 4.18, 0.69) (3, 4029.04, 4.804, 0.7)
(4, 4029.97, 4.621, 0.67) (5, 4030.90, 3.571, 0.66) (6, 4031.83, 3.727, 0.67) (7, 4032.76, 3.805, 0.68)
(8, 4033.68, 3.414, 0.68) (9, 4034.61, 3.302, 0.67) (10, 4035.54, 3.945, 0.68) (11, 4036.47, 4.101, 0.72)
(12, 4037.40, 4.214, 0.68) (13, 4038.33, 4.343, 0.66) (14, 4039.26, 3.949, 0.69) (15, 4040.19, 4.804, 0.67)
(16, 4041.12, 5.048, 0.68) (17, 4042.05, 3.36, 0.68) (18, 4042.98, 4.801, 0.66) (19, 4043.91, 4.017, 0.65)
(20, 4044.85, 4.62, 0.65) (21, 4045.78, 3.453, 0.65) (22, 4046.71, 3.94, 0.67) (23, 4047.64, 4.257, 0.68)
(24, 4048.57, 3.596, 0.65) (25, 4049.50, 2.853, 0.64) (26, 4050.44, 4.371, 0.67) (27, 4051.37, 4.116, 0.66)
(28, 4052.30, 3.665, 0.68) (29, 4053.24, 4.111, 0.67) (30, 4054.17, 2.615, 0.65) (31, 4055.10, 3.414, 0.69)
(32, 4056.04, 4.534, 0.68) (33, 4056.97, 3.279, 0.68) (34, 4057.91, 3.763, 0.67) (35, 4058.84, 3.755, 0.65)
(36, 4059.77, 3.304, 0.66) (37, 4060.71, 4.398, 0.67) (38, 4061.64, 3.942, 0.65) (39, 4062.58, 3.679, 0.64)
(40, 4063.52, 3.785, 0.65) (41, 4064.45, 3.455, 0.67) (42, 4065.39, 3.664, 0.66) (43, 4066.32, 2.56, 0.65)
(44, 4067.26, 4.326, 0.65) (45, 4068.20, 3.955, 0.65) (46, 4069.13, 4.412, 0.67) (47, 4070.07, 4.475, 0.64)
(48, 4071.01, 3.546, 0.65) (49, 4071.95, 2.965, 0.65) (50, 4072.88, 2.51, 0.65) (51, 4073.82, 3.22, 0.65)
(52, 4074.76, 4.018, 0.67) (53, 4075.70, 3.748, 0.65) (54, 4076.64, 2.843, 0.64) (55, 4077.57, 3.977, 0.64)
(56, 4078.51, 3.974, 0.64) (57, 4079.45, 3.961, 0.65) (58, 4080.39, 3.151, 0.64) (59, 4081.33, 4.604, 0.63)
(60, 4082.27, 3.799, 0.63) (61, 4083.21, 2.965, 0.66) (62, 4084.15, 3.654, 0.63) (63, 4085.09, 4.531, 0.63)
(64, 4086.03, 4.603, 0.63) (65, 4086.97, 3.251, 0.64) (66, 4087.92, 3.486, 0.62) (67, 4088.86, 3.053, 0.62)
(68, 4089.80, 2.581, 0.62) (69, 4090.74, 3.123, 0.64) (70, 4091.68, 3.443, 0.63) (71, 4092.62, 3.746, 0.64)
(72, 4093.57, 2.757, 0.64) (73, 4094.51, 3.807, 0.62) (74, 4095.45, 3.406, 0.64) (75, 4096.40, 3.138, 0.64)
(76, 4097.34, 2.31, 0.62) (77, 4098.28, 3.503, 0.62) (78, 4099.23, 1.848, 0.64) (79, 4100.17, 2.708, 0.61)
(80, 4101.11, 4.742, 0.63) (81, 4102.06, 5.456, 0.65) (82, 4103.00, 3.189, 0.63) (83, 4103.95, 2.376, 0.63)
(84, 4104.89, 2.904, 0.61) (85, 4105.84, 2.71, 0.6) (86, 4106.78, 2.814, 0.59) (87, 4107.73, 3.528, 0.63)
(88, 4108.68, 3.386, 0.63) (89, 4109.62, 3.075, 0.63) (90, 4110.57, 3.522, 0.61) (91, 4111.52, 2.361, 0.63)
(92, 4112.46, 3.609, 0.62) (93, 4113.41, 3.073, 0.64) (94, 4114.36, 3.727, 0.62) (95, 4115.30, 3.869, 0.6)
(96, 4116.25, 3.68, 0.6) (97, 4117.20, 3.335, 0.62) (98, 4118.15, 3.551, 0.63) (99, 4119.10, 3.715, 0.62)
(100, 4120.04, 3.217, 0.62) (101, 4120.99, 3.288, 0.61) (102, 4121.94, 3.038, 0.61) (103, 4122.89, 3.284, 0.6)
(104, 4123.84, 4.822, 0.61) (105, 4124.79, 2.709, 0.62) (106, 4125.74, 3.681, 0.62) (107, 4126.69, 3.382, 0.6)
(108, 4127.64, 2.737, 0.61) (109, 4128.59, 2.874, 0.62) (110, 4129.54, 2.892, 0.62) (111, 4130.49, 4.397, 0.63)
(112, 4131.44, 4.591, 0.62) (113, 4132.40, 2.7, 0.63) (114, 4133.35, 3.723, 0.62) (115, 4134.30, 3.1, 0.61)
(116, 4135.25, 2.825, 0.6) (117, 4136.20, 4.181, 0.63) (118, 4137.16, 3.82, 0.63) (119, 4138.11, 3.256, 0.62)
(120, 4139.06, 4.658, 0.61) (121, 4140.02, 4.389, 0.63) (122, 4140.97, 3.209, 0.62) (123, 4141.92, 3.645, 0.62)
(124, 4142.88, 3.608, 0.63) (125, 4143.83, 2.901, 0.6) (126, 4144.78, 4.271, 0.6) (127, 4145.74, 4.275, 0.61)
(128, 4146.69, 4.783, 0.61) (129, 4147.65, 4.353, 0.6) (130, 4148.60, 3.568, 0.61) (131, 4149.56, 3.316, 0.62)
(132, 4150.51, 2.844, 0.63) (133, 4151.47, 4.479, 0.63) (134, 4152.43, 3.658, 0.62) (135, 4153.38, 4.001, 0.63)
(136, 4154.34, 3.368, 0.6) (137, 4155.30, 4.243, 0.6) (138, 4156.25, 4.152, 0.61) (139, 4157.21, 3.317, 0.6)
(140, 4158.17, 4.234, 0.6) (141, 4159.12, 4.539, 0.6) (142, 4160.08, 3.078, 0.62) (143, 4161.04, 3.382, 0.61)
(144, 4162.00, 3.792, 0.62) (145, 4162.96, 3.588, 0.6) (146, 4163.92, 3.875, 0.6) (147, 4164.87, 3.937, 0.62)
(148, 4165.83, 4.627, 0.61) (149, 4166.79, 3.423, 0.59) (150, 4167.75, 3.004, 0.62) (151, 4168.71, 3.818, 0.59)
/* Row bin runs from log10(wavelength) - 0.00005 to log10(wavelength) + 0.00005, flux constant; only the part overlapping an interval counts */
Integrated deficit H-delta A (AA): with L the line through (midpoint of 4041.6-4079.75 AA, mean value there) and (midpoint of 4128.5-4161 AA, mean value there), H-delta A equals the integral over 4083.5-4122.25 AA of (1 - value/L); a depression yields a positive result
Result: 4.1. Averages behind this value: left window 3.74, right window 3.75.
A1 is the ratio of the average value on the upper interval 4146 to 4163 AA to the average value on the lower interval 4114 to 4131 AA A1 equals 1.1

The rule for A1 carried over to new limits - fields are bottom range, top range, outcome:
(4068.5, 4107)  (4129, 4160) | 1.09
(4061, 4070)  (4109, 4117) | 0.89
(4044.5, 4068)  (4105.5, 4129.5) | 0.89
